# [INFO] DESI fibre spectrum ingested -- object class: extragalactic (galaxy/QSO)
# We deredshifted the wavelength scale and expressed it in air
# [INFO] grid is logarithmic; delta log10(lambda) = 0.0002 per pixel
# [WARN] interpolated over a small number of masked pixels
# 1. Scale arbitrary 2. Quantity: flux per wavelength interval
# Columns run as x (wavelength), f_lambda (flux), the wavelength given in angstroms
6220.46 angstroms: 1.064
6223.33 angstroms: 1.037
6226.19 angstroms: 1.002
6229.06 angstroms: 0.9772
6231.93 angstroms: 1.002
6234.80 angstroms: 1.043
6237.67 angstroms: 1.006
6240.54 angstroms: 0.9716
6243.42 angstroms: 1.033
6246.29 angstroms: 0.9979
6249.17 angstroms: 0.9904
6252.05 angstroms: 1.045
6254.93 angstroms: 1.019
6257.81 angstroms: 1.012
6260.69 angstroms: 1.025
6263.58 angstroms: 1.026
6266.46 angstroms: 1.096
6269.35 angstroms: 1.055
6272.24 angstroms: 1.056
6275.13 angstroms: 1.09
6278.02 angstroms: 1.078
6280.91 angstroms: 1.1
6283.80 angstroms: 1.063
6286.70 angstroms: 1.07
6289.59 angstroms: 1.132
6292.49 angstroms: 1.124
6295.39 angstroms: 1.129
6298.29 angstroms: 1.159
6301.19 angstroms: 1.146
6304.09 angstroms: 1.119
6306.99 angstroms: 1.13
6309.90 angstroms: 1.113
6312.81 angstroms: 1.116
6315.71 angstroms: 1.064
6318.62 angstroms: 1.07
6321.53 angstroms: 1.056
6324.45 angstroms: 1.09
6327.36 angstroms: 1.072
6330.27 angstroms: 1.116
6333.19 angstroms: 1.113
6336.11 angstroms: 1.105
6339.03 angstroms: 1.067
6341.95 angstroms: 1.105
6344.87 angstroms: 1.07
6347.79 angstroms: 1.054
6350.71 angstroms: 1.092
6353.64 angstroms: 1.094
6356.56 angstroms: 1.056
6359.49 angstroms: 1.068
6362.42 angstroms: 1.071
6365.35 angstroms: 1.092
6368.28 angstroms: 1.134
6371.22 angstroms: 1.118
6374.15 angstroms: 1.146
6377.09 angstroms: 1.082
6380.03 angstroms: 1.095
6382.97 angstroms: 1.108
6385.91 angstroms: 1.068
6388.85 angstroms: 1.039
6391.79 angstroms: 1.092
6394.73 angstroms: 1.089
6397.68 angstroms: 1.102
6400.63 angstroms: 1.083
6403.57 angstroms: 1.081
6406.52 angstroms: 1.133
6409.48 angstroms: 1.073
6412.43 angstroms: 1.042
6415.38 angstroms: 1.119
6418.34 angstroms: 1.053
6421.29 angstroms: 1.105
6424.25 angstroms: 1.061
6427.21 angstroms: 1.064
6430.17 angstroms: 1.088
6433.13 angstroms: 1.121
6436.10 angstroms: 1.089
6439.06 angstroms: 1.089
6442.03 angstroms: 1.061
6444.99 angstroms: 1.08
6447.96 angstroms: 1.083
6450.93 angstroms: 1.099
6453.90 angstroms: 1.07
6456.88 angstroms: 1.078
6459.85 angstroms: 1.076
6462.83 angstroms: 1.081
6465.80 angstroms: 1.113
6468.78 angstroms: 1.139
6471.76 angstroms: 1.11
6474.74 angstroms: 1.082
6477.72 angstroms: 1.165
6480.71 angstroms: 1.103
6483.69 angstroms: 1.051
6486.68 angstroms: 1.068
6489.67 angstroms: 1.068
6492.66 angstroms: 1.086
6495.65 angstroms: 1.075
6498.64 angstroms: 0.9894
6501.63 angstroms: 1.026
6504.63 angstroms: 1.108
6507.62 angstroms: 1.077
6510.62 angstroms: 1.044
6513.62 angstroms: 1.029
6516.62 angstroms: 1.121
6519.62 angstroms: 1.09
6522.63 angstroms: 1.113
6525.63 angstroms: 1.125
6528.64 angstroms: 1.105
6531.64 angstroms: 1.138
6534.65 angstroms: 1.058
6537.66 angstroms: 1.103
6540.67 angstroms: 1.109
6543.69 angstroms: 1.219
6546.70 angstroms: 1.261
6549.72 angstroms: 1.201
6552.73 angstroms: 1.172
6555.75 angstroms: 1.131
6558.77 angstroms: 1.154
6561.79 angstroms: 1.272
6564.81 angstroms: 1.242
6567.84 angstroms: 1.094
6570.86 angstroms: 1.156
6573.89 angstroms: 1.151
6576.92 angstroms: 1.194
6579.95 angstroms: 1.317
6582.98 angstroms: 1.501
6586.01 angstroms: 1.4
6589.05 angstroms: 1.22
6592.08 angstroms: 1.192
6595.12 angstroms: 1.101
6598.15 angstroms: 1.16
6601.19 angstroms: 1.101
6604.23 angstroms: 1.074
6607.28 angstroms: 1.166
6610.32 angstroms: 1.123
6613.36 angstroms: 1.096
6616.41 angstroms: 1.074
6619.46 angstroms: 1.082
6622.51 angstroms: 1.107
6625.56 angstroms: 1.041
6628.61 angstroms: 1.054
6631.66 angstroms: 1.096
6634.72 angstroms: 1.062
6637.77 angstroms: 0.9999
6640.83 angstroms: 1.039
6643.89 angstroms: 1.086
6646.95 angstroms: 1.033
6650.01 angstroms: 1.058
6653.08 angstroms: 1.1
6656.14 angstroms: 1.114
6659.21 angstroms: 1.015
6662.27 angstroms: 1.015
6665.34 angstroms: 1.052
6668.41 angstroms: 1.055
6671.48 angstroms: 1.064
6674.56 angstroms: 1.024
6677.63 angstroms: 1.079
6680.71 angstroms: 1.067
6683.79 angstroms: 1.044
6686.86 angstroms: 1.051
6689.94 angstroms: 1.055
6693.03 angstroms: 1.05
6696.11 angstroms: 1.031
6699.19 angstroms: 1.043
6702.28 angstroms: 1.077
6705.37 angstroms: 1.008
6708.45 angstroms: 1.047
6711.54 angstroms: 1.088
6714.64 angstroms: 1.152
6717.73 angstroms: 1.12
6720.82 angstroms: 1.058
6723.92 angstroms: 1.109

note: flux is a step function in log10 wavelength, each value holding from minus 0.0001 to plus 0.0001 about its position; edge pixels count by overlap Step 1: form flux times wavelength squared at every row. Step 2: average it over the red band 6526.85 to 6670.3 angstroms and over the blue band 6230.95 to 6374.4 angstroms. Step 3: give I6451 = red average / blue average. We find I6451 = 1.15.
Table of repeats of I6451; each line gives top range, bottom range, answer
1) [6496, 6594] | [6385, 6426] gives 1.12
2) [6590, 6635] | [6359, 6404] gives 1.09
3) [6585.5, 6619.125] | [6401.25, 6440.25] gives 1.11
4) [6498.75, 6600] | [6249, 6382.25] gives 1.15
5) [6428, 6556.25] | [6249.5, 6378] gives 1.07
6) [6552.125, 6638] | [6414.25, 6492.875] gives 1.11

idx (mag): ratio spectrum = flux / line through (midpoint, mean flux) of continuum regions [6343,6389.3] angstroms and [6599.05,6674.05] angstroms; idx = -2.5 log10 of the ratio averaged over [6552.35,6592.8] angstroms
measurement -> -0.15 mag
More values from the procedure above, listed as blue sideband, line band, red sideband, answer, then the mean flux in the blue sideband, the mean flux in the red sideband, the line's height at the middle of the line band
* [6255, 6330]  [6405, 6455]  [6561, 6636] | 0.036 mag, 1.09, 1.16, 1.12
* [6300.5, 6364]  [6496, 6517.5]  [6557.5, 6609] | 0.112 mag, 1.09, 1.21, 1.17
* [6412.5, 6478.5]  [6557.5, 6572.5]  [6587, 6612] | -0.046 mag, 1.09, 1.15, 1.13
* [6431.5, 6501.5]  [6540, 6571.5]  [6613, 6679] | -0.109 mag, 1.08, 1.06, 1.07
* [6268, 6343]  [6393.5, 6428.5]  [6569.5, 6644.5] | 0.030 mag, 1.1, 1.14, 1.11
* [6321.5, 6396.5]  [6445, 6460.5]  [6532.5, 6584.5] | 0.057 mag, 1.09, 1.2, 1.14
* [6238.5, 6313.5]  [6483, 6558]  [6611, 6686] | -0.039 mag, 1.07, 1.06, 1.07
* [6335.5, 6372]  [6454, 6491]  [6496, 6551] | 0.006 mag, 1.09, 1.11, 1.1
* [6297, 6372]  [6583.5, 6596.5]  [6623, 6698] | -0.176 mag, 1.1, 1.05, 1.06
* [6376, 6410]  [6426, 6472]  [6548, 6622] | 0.025 mag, 1.09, 1.18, 1.11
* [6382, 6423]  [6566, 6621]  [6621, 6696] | -0.111 mag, 1.08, 1.06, 1.06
